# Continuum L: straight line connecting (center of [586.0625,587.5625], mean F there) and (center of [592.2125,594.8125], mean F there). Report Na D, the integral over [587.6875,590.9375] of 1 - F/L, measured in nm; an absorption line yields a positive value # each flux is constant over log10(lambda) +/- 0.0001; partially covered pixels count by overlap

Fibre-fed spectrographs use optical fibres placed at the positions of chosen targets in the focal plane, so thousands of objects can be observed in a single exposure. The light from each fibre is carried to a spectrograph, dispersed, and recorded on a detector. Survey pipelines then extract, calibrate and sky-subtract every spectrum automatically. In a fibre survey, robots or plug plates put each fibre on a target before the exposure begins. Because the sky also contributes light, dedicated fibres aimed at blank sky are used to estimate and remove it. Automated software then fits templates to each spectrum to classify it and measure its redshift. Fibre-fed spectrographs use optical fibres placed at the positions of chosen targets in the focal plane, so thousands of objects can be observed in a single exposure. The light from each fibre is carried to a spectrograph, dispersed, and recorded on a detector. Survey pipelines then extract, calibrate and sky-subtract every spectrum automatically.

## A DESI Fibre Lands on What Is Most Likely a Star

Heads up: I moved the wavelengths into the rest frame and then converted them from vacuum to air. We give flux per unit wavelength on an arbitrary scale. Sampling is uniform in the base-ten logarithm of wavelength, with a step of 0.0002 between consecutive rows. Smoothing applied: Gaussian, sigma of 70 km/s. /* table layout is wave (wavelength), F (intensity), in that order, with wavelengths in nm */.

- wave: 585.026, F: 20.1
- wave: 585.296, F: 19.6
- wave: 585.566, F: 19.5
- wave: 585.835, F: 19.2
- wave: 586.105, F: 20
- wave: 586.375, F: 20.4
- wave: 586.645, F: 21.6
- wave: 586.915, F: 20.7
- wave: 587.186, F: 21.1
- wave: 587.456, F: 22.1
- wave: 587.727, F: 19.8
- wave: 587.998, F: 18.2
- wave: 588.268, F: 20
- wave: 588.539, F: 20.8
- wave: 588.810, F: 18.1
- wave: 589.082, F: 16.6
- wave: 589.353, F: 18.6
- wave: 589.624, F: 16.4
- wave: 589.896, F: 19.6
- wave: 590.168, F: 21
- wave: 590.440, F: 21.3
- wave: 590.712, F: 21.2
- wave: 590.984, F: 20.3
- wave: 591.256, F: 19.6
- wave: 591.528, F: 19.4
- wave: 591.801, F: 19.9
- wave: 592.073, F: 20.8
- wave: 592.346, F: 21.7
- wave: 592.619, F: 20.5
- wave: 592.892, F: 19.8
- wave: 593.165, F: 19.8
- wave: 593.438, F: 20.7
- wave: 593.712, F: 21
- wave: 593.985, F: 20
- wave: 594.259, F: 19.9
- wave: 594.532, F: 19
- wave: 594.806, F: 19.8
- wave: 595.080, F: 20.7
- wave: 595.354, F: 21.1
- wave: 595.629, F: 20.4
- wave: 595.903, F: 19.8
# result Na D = 0.22 nm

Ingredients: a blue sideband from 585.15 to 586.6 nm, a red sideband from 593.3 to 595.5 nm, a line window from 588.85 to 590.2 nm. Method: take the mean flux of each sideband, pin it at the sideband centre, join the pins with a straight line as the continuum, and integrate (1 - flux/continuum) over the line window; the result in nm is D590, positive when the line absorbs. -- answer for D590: 0.122 nm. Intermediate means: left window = 19.9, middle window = 18.2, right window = 20.3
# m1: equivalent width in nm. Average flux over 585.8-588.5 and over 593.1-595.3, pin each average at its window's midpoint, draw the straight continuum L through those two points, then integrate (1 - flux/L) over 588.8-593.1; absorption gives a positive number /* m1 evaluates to 0.11 nm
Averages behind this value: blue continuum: 20.4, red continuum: 20.2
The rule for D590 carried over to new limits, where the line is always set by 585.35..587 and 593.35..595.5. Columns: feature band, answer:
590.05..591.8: -0.02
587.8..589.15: 0.09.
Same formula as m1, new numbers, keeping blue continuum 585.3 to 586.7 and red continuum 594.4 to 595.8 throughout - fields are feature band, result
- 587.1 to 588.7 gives -0.02 nm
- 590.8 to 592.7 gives -0.02 nm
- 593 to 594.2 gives -0.01 nm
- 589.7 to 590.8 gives -0.02 nm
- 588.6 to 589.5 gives 0.09 nm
